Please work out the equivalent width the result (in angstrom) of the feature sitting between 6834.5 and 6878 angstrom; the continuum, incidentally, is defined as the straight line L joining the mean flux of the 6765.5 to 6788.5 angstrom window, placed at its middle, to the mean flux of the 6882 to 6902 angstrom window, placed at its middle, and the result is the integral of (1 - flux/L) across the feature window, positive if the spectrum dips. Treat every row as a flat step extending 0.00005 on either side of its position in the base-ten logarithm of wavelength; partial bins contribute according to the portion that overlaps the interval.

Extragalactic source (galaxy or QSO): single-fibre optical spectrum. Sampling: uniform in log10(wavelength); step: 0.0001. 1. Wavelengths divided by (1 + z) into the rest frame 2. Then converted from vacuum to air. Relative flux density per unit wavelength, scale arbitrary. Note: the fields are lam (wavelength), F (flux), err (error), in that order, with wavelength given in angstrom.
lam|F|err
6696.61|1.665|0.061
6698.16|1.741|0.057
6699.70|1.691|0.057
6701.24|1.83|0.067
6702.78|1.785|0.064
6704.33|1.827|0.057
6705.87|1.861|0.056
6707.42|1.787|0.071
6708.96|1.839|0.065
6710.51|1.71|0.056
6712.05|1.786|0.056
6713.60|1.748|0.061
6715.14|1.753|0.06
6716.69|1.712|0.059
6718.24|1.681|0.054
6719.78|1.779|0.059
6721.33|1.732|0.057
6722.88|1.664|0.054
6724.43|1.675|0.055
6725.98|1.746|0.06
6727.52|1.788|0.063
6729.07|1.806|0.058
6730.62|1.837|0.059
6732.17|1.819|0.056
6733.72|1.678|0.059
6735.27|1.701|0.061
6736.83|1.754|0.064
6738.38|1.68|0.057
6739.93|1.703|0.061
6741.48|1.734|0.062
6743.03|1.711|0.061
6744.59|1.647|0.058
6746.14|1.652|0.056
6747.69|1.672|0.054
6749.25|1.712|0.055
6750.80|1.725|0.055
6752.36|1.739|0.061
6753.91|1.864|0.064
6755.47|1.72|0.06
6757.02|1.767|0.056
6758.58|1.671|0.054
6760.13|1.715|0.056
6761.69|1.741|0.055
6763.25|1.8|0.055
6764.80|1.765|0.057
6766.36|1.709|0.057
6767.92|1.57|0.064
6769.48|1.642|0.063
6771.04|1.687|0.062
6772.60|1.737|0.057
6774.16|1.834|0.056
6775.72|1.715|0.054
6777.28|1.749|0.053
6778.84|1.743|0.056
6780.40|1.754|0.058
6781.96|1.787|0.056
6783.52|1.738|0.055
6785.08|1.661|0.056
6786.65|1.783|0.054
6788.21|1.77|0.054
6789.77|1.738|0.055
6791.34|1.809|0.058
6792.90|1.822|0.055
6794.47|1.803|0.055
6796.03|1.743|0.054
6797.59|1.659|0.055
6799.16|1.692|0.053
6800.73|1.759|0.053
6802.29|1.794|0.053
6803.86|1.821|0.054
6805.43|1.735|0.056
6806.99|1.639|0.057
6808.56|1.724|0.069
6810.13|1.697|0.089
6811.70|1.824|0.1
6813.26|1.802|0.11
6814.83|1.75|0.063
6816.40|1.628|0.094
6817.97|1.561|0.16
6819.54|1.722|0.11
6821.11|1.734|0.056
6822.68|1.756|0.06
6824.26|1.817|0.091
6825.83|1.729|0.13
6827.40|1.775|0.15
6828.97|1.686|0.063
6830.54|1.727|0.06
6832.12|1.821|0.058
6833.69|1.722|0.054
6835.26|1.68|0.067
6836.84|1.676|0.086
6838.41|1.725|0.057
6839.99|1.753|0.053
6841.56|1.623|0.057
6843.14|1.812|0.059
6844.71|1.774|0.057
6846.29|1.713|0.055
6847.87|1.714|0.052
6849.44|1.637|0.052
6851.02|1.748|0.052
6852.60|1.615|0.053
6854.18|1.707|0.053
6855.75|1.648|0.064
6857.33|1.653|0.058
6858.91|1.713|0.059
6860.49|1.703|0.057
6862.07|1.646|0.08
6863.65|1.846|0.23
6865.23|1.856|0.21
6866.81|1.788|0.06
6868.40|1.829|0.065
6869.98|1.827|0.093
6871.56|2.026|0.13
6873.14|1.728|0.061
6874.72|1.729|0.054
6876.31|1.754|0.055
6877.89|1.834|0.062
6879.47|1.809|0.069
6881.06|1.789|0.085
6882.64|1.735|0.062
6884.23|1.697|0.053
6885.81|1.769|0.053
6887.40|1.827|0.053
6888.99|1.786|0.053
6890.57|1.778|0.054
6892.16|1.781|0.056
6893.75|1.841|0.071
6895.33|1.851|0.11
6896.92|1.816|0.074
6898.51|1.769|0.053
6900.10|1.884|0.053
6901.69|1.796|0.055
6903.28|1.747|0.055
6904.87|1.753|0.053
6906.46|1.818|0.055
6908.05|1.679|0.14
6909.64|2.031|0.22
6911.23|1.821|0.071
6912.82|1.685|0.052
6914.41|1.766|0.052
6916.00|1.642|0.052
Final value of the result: 0.80 angstrom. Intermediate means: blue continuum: 1.72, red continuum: 1.79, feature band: 1.74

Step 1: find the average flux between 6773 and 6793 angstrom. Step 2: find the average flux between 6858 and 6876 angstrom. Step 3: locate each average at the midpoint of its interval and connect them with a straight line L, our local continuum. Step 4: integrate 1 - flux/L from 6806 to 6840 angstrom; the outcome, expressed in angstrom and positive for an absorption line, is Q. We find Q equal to 0.9 angstrom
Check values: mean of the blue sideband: 1.76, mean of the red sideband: 1.79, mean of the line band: 1.72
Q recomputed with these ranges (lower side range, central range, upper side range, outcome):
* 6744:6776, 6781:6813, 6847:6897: -0.3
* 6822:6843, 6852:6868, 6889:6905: 0.4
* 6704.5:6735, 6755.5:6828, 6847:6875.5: 0.7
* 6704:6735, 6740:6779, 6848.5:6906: 0.9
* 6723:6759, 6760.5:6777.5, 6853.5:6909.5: 0.2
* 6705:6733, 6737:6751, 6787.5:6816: 0.5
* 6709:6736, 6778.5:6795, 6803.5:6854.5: -0.3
